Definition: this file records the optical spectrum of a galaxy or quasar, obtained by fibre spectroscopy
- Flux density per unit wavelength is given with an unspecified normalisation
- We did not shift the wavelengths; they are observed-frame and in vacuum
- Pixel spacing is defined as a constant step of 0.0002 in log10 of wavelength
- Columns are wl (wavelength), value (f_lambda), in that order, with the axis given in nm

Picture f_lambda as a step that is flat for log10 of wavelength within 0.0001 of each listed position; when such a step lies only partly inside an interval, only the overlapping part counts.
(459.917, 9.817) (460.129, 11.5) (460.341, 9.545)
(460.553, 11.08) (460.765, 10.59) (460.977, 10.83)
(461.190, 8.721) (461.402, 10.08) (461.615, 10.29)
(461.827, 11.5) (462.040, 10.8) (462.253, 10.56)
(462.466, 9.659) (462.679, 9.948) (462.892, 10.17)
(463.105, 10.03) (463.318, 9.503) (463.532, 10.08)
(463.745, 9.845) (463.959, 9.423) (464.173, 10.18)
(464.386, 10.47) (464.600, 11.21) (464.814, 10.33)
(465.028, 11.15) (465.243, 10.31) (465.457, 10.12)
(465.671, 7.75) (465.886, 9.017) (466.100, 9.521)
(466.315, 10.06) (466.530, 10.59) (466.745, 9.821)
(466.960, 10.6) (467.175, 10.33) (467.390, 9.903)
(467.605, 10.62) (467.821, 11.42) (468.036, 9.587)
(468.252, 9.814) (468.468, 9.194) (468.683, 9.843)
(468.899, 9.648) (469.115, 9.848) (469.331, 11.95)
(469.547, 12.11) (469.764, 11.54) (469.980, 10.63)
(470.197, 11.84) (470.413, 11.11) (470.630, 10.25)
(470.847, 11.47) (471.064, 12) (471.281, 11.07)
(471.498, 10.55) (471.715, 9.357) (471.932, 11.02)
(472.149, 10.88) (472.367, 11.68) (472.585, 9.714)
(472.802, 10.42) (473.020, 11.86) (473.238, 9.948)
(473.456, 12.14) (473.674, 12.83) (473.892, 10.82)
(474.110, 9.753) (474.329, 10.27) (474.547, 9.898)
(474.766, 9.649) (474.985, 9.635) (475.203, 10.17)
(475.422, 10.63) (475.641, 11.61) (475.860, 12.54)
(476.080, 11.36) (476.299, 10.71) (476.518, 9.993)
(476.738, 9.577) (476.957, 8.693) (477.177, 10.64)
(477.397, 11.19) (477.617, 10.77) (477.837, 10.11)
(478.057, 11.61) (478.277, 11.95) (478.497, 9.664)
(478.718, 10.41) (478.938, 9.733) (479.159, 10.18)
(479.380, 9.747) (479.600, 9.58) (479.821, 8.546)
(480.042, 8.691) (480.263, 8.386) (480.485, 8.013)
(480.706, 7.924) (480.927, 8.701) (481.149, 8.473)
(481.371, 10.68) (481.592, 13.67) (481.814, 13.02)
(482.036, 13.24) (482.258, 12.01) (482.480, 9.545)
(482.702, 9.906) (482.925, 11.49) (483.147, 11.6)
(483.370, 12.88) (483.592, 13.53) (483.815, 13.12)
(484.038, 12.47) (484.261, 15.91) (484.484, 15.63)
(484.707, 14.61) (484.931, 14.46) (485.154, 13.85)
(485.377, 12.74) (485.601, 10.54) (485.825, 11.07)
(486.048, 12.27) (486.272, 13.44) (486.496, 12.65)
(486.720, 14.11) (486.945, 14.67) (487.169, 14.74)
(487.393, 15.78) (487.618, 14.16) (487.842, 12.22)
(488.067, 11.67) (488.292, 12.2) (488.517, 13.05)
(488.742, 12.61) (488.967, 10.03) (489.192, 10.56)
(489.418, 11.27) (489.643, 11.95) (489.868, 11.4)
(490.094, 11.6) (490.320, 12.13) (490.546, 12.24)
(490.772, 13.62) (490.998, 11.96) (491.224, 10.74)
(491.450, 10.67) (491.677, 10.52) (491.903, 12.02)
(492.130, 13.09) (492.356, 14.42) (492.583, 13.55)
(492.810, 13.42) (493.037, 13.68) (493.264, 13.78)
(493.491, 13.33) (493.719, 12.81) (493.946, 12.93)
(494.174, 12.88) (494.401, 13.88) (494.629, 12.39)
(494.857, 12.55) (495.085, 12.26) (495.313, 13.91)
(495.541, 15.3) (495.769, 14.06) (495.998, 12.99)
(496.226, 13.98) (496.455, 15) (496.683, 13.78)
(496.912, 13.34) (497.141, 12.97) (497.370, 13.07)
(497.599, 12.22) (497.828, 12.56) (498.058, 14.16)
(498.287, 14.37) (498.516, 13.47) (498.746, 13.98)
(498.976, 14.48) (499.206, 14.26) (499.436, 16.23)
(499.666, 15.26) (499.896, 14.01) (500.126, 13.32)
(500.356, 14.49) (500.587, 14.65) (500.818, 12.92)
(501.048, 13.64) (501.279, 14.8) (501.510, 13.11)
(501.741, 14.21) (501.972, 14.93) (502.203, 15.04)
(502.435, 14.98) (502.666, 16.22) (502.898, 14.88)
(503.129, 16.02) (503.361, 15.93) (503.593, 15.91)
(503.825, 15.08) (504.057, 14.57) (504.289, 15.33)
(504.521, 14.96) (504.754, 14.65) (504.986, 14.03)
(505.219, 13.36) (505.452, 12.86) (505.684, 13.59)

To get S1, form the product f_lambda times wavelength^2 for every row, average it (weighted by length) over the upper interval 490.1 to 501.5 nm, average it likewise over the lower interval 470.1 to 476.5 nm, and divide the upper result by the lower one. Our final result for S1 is 1.4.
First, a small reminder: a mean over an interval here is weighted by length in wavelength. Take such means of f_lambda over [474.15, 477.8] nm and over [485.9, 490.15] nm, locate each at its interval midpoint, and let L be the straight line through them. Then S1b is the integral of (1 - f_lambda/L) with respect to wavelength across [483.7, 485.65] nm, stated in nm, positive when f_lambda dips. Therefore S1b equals -0.29 nm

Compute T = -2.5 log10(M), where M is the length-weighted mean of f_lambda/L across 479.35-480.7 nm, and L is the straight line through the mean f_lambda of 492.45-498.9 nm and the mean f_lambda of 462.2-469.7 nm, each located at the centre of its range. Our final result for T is 0.32 mag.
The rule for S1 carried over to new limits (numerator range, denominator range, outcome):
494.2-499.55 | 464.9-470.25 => 1.50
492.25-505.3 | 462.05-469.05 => 1.61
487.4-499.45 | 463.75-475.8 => 1.36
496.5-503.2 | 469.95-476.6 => 1.46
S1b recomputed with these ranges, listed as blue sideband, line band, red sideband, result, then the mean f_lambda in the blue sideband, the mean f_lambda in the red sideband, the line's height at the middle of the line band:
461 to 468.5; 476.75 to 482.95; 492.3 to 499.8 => 0.85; 10.1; 13.7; 11.8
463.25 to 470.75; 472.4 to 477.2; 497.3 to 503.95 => 0.27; 10.3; 14.4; 11.2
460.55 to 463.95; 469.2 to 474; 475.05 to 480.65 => -0.46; 10.2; 10.2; 10.2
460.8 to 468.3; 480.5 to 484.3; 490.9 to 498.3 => 0.13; 10.1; 13.1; 11.9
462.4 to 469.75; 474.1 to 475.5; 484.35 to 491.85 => 0.14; 10.1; 12.6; 11.1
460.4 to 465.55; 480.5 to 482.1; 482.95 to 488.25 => 0.28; 10.3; 13.3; 12.8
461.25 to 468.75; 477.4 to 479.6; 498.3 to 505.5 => 0.24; 10.1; 14.6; 11.7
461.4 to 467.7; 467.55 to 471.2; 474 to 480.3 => -0.22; 10.1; 10.2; 10.2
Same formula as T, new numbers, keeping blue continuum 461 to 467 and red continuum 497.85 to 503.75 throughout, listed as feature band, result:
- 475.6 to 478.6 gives 0.09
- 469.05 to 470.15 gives -0.05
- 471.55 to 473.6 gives 0.03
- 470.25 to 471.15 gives -0.03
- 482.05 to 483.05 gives 0.13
